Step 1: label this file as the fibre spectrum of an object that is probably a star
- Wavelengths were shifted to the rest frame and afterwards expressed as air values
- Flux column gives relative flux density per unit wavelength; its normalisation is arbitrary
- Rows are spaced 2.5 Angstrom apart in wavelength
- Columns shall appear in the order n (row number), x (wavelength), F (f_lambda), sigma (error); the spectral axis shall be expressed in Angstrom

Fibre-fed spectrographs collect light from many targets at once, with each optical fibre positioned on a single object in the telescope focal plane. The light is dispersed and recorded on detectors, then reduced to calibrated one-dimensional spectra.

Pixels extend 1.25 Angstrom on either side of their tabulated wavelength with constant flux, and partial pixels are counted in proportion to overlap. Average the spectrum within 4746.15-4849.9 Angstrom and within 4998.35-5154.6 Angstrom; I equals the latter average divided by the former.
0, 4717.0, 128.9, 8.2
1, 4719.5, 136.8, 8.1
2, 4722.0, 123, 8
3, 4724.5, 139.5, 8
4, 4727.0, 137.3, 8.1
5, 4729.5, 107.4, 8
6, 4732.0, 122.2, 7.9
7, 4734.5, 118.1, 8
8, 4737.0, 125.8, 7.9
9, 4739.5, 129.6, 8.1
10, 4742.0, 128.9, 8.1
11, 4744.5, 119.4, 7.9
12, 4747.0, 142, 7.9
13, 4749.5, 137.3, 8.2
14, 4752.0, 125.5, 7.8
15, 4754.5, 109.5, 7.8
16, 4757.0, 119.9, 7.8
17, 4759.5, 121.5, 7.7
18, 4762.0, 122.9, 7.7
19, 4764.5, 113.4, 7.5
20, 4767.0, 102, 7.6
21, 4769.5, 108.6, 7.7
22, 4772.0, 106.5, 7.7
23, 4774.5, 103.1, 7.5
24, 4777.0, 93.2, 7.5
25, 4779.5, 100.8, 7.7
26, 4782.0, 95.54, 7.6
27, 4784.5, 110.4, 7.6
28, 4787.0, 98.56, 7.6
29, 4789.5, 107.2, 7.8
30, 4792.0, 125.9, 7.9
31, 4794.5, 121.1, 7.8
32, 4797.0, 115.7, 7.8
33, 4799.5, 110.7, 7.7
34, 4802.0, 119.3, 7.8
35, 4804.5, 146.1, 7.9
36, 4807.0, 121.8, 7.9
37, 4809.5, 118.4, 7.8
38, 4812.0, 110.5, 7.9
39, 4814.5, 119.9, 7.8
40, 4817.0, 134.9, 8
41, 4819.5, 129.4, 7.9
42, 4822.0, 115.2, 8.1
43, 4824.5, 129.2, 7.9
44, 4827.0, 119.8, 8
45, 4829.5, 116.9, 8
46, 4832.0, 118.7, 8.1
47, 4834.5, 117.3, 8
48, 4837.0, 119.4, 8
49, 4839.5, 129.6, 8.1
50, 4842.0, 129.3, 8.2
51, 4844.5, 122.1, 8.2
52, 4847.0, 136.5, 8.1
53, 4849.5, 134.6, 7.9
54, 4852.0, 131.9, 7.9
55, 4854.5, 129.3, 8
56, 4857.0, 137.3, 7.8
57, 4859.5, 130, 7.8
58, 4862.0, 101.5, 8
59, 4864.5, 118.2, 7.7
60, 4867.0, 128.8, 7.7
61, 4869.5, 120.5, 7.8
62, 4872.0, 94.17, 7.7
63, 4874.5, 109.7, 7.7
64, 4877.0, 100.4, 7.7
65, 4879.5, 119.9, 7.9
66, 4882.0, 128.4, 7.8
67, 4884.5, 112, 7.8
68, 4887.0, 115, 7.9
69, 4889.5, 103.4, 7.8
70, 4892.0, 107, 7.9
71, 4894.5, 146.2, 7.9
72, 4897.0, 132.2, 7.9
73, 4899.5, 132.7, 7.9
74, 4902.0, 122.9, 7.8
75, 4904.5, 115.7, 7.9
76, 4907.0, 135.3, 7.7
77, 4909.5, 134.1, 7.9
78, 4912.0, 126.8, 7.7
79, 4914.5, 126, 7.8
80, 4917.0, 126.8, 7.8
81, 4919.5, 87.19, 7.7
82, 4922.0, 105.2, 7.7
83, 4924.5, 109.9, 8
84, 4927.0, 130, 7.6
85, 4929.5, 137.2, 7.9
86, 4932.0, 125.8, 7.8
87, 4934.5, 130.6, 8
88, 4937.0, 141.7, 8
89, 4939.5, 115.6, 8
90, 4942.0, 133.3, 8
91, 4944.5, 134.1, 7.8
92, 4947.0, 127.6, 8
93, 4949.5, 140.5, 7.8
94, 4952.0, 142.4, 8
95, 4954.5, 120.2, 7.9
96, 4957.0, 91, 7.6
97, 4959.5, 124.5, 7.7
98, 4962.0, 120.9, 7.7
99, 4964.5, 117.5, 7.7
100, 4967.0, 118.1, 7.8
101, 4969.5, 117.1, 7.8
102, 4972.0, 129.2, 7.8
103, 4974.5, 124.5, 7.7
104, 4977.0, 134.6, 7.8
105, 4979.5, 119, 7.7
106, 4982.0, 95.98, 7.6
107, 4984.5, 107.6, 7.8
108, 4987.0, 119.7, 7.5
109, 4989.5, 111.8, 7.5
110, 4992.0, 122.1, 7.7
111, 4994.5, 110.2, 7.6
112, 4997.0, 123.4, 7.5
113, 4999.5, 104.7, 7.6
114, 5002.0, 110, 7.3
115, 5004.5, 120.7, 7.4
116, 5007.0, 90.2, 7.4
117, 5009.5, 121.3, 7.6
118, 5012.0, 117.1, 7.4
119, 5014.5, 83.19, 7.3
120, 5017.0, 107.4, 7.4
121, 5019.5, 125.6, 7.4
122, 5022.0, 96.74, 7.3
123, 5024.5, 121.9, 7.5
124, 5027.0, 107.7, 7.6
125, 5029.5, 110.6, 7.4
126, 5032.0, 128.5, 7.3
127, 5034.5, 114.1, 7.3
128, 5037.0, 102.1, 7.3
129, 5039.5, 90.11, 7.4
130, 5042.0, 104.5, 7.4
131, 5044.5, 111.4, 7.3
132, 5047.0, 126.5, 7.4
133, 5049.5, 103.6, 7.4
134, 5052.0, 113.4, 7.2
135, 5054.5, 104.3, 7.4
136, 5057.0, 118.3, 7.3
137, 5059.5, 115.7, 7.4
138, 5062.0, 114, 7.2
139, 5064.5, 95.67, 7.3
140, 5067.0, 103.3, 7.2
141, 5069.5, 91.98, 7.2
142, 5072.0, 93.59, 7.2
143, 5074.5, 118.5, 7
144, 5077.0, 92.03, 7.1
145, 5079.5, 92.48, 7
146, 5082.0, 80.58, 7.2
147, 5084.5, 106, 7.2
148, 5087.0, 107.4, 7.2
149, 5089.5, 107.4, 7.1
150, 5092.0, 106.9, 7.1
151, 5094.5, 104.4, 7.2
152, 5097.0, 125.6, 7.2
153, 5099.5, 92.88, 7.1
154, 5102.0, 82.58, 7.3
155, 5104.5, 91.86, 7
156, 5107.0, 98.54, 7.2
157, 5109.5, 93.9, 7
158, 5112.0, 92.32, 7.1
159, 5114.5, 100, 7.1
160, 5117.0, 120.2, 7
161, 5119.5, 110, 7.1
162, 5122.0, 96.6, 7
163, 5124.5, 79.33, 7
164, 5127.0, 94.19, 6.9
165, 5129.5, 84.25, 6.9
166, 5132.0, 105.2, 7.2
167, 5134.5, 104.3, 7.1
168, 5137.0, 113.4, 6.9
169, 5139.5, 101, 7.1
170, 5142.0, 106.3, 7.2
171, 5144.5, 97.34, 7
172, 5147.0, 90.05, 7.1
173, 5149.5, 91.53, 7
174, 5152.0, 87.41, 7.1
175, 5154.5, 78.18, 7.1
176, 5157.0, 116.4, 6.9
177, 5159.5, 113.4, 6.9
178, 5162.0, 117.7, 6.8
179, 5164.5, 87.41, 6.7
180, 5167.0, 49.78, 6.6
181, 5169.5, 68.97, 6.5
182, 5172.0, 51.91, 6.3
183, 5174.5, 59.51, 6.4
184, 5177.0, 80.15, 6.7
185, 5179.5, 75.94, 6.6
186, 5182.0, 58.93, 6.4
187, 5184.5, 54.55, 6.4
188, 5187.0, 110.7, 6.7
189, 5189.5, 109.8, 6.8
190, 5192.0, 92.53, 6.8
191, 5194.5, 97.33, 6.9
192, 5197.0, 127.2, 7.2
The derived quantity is 0.87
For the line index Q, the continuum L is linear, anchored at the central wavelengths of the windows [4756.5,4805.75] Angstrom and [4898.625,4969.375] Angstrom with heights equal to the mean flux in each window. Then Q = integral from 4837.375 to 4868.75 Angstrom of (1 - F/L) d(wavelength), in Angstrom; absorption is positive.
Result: -2.5 Angstrom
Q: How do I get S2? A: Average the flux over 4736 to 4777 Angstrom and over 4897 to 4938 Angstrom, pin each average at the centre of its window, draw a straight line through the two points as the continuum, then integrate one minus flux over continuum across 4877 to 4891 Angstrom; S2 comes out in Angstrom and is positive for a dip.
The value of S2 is 1.02 Angstrom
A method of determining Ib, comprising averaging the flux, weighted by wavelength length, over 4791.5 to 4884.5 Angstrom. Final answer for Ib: 122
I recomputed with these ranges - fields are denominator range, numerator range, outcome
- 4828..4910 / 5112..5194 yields 0.75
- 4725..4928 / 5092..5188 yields 0.77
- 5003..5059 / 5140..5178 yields 0.79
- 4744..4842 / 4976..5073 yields 0.94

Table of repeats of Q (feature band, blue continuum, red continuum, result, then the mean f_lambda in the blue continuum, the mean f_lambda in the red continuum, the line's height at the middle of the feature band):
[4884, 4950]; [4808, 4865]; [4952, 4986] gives -2.2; 124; 118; 120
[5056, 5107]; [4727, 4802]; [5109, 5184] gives -3.8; 116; 90.5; 94.8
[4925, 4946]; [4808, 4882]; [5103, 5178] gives -3.3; 122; 92.7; 113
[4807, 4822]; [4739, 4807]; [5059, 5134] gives -1.0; 116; 99.8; 114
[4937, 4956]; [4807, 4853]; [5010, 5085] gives -2.7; 124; 107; 115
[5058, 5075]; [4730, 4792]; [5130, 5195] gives -1.6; 115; 89.1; 95.3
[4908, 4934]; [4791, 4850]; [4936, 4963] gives 0.9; 123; 126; 126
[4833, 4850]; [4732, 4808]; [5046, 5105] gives -1.9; 117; 104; 114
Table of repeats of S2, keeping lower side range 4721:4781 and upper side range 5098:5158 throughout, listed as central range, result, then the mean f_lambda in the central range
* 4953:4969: -1.37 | 116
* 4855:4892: -1.26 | 116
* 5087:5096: -0.71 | 107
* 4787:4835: -2.07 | 120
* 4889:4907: -2.31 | 125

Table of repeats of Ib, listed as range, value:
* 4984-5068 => 111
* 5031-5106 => 105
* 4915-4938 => 122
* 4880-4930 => 121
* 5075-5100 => 102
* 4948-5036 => 116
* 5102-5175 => 93.3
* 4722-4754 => 127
